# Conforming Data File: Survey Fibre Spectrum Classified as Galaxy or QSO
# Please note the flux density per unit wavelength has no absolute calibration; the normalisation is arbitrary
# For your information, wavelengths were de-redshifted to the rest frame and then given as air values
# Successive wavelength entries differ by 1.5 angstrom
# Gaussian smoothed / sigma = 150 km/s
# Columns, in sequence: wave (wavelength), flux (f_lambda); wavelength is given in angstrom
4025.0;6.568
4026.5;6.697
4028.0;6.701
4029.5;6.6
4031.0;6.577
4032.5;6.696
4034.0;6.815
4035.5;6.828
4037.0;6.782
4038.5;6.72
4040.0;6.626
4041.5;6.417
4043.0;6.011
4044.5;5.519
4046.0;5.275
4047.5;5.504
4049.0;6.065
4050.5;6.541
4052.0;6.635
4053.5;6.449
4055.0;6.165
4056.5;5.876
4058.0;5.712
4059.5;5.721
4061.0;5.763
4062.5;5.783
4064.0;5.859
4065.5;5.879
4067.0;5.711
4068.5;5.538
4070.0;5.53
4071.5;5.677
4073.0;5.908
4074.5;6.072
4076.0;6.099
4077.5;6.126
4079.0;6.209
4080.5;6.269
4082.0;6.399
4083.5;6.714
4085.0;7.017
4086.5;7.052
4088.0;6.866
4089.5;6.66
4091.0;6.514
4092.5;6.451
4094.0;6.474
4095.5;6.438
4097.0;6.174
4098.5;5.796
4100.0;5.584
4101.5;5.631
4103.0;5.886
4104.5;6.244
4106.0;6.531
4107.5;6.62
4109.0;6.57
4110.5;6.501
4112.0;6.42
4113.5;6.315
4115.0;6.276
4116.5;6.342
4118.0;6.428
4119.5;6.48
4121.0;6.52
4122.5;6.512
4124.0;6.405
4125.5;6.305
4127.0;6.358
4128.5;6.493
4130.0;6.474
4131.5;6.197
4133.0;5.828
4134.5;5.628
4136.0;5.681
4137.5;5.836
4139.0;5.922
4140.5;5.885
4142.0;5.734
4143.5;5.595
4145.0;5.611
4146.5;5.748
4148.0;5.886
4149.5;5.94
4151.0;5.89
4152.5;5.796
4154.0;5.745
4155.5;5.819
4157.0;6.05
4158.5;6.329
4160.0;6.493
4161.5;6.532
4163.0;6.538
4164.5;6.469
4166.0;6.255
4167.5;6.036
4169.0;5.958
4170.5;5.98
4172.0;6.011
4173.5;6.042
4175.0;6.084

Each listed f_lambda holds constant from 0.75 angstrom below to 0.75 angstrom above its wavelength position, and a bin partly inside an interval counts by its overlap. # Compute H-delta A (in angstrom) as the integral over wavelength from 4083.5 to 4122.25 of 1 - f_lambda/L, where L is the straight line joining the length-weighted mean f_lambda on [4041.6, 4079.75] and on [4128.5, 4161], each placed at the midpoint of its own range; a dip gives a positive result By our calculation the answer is -3.1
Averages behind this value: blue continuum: 5.91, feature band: 6.4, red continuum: 5.93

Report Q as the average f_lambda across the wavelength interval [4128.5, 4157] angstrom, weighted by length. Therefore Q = 5.87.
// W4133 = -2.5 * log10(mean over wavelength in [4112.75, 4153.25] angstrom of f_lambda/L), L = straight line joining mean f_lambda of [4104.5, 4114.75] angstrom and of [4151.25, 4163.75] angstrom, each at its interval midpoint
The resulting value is 0.04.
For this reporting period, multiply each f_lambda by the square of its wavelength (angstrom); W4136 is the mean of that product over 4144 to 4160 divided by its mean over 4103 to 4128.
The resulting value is 0.94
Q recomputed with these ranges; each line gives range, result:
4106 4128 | 6.44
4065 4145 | 6.2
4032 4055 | 6.32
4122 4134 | 6.3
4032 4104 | 6.17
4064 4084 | 6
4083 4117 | 6.39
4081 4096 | 6.66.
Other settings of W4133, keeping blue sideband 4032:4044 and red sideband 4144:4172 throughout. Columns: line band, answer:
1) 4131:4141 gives 0.056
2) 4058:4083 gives 0.093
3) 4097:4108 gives 0.046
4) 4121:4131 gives -0.039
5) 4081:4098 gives -0.040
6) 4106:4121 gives -0.033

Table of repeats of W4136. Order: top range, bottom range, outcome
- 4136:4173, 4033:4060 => 1.02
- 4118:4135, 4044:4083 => 1.09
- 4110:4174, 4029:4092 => 1.02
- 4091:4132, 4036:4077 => 1.08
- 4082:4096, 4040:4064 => 1.14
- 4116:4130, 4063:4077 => 1.14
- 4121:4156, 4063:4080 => 1.05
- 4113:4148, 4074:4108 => 0.98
